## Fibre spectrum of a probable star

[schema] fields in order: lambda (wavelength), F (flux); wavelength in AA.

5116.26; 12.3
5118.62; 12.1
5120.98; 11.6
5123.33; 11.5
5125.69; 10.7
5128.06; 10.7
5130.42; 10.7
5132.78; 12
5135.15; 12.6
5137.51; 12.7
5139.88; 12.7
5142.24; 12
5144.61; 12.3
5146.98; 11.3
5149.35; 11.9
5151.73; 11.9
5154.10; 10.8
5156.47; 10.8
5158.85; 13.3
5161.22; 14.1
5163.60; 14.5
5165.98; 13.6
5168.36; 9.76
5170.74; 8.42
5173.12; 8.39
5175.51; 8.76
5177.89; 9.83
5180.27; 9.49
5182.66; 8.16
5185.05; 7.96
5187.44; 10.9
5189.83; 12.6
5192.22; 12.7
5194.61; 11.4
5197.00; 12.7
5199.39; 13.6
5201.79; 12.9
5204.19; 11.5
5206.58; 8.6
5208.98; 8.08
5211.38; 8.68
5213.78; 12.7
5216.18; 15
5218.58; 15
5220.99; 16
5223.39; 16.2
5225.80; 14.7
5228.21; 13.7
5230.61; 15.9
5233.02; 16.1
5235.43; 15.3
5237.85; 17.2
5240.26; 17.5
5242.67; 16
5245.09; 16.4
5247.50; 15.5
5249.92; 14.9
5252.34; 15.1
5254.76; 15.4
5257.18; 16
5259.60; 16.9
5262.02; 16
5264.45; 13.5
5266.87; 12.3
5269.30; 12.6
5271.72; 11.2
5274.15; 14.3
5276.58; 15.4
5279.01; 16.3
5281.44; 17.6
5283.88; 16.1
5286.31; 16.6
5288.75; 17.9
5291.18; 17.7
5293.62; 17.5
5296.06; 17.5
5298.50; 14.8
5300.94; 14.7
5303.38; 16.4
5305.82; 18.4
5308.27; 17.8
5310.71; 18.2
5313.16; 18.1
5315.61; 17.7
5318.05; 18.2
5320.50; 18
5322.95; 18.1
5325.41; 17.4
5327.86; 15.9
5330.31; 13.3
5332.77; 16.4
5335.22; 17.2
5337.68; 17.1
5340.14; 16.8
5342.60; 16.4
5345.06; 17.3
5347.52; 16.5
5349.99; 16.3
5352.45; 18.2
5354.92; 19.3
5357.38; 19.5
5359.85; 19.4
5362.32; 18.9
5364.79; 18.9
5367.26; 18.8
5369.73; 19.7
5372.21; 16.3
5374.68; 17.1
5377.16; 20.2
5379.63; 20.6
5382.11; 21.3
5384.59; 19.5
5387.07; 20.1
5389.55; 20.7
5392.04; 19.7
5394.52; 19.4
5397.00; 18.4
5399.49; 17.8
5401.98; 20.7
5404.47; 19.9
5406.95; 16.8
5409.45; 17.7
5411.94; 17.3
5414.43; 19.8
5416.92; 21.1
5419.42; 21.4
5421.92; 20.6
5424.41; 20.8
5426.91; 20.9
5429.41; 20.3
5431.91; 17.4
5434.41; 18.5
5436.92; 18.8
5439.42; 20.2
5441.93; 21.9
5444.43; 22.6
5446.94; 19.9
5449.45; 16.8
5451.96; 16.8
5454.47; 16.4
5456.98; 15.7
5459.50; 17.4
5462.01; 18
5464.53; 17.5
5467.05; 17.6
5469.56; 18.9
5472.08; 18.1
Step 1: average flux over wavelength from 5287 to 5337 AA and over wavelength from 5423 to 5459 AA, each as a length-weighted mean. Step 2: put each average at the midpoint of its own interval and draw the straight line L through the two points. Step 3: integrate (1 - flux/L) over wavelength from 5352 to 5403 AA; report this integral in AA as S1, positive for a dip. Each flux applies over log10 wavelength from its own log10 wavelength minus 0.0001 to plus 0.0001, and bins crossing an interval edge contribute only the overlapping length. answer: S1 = -3.4 AA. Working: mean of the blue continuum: 17.1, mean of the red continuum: 19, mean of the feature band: 19.3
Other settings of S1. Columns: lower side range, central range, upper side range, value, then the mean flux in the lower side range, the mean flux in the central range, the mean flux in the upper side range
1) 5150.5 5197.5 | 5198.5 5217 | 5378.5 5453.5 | 1.37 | 11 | 11.3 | 19.6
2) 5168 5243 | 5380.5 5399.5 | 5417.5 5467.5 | -2.39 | 12.4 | 19.7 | 19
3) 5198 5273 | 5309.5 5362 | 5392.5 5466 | -2.33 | 14.2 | 17.4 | 19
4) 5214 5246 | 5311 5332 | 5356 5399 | 0.92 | 15.7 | 17.1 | 19.3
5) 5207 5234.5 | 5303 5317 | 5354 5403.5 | -0.82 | 13.7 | 17.9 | 19.3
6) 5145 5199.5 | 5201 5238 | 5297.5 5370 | -1.35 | 11.1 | 13.5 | 17.4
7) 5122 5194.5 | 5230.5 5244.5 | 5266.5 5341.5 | -2.30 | 11.2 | 16.4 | 16.4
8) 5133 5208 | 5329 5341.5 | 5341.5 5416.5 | 0.78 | 11.4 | 16.2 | 18.8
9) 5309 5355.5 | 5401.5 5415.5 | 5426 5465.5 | -0.31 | 17.2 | 18.6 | 18.7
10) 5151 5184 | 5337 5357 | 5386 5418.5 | -0.12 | 10.8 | 17.3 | 19.2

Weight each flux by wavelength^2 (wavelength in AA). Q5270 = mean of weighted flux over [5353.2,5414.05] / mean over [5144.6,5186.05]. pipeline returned 1.9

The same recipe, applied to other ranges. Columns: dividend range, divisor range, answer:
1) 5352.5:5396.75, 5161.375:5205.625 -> 1.89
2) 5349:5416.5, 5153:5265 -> 1.55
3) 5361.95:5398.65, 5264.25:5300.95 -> 1.30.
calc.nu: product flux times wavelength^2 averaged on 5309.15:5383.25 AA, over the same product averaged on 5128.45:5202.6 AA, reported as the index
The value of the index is 1.68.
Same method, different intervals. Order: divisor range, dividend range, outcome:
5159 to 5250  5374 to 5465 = 1.63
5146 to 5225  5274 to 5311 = 1.50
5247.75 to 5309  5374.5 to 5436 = 1.31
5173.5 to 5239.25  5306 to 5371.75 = 1.50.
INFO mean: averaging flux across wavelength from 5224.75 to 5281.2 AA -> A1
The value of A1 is 15.2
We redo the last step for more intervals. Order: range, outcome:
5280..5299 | 17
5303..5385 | 17.9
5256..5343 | 16.3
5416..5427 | 21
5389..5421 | 19.3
